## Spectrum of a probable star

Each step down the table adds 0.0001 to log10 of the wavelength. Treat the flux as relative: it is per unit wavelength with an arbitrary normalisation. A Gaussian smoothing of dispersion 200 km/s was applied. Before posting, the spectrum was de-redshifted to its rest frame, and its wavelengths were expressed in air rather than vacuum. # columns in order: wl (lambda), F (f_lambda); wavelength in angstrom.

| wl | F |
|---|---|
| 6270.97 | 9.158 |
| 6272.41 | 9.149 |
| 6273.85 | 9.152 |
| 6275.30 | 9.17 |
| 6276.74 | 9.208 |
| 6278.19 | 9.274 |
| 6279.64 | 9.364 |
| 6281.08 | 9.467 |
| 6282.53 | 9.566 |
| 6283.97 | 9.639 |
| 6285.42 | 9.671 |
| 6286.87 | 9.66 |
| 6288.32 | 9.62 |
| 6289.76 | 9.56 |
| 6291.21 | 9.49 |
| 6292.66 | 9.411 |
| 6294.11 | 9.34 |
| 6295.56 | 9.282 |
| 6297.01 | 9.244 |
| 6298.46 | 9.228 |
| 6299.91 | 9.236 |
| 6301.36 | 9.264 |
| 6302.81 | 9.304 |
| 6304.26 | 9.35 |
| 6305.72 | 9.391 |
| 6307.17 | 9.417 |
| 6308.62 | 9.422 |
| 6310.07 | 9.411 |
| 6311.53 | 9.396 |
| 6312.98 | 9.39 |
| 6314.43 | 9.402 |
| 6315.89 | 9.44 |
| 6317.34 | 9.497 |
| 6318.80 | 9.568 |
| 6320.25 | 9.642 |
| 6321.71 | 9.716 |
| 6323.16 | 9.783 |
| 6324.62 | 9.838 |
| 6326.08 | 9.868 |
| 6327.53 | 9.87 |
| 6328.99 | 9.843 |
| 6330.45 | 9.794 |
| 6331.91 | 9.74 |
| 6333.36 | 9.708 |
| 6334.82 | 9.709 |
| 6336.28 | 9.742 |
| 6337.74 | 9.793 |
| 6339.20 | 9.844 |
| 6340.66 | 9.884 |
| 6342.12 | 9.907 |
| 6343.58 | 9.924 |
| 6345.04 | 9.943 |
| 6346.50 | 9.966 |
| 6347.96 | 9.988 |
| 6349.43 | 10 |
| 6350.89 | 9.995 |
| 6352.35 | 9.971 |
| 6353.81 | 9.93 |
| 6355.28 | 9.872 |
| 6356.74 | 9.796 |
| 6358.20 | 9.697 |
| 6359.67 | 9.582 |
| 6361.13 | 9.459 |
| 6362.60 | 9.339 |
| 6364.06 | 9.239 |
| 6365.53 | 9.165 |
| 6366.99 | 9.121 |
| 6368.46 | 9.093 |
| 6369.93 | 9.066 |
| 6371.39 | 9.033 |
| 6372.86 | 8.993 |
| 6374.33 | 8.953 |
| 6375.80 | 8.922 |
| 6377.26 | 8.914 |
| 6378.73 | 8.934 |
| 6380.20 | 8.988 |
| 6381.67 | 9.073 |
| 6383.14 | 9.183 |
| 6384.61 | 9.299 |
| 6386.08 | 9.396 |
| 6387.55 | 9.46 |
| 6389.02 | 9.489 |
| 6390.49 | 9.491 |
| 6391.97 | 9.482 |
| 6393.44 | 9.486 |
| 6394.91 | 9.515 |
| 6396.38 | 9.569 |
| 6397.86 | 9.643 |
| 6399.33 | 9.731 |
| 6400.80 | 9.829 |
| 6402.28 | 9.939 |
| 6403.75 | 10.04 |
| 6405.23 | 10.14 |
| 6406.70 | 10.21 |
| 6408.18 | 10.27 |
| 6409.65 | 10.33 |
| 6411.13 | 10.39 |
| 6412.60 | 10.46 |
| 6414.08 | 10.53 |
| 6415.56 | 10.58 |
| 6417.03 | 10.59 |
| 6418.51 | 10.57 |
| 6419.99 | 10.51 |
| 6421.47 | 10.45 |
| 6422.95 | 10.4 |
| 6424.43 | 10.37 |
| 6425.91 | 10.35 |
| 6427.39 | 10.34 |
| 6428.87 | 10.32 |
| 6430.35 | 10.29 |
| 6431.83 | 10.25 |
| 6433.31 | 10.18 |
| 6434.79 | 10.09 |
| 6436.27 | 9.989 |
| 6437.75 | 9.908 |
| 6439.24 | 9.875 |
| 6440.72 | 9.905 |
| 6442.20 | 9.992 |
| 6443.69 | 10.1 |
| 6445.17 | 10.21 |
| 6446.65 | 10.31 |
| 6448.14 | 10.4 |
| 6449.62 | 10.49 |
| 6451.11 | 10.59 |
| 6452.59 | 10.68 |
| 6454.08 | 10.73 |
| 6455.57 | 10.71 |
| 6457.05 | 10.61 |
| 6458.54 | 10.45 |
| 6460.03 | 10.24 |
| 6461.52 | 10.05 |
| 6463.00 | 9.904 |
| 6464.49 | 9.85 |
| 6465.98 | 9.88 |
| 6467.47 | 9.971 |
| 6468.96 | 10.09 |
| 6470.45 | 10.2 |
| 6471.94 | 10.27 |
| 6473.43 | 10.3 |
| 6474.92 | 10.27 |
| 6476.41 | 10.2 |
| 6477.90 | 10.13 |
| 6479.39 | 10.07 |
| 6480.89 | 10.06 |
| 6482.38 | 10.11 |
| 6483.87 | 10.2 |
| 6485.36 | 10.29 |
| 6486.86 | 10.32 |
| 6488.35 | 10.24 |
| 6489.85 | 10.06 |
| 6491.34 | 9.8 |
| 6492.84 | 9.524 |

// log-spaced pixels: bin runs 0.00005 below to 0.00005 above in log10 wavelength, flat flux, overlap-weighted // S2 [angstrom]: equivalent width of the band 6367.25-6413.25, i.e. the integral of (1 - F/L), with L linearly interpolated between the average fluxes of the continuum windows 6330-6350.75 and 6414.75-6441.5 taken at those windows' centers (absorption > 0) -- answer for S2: 2.63 angstrom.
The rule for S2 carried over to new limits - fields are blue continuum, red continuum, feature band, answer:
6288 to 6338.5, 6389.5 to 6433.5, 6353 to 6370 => 0.6 angstrom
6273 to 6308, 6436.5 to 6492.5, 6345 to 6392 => 1.6 angstrom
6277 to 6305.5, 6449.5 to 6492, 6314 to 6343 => -0.5 angstrom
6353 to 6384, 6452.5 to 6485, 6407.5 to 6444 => -1.8 angstrom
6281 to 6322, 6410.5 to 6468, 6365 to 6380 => 1.3 angstrom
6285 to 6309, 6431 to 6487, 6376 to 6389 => 0.9 angstrom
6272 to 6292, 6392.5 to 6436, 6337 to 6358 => -0.2 angstrom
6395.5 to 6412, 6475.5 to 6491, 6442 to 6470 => -0.5 angstrom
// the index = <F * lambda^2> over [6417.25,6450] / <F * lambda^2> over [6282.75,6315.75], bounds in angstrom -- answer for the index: 1.13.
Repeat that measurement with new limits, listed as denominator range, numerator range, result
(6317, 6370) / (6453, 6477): 1.10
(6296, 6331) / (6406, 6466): 1.13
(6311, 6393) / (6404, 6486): 1.11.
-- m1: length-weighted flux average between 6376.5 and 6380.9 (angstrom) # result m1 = 8.96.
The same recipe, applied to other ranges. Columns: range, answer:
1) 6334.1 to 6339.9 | 9.77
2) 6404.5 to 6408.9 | 10.2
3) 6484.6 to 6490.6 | 10.2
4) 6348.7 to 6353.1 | 10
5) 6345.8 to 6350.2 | 9.97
